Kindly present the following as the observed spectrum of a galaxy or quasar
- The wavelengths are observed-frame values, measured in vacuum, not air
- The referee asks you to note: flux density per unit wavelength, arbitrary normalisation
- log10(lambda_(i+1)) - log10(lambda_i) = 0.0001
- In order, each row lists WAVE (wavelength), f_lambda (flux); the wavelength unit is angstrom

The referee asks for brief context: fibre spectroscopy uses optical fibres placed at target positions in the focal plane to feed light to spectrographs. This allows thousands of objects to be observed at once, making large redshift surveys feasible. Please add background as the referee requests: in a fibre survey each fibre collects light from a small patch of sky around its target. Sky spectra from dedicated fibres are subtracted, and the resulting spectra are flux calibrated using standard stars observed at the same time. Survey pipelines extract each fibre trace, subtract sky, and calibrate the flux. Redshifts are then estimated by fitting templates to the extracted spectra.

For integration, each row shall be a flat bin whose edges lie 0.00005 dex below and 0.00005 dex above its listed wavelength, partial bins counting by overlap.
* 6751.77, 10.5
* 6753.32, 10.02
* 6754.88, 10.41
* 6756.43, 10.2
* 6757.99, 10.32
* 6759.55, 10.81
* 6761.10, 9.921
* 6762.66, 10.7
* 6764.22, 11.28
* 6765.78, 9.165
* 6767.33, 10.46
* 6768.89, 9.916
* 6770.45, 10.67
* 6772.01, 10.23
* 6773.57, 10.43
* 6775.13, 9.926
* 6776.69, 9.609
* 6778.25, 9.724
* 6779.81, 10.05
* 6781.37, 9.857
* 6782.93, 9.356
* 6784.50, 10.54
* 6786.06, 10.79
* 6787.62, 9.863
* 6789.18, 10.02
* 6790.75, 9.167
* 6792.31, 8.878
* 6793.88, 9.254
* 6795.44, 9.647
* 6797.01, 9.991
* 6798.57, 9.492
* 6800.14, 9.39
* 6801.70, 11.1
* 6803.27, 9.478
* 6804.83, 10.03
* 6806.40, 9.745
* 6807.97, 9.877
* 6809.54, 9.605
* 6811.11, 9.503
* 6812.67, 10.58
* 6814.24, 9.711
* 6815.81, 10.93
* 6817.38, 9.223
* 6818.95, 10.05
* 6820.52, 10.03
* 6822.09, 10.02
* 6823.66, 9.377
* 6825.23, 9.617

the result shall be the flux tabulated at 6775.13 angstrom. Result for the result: 9.926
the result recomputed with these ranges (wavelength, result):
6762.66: 10.7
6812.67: 10.58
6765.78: 9.165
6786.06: 10.79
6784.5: 10.54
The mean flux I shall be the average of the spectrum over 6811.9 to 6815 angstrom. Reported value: 10.1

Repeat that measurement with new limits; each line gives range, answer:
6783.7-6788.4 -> 10.4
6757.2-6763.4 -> 10.4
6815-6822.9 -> 10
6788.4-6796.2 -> 9.39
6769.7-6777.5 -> 10.2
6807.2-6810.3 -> 9.73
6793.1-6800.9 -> 9.56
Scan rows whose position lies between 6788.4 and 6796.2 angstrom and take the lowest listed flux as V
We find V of 8.878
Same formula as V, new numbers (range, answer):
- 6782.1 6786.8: 9.356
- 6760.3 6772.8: 9.165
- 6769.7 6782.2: 9.609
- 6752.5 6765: 9.921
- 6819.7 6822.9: 10.02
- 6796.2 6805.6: 9.39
